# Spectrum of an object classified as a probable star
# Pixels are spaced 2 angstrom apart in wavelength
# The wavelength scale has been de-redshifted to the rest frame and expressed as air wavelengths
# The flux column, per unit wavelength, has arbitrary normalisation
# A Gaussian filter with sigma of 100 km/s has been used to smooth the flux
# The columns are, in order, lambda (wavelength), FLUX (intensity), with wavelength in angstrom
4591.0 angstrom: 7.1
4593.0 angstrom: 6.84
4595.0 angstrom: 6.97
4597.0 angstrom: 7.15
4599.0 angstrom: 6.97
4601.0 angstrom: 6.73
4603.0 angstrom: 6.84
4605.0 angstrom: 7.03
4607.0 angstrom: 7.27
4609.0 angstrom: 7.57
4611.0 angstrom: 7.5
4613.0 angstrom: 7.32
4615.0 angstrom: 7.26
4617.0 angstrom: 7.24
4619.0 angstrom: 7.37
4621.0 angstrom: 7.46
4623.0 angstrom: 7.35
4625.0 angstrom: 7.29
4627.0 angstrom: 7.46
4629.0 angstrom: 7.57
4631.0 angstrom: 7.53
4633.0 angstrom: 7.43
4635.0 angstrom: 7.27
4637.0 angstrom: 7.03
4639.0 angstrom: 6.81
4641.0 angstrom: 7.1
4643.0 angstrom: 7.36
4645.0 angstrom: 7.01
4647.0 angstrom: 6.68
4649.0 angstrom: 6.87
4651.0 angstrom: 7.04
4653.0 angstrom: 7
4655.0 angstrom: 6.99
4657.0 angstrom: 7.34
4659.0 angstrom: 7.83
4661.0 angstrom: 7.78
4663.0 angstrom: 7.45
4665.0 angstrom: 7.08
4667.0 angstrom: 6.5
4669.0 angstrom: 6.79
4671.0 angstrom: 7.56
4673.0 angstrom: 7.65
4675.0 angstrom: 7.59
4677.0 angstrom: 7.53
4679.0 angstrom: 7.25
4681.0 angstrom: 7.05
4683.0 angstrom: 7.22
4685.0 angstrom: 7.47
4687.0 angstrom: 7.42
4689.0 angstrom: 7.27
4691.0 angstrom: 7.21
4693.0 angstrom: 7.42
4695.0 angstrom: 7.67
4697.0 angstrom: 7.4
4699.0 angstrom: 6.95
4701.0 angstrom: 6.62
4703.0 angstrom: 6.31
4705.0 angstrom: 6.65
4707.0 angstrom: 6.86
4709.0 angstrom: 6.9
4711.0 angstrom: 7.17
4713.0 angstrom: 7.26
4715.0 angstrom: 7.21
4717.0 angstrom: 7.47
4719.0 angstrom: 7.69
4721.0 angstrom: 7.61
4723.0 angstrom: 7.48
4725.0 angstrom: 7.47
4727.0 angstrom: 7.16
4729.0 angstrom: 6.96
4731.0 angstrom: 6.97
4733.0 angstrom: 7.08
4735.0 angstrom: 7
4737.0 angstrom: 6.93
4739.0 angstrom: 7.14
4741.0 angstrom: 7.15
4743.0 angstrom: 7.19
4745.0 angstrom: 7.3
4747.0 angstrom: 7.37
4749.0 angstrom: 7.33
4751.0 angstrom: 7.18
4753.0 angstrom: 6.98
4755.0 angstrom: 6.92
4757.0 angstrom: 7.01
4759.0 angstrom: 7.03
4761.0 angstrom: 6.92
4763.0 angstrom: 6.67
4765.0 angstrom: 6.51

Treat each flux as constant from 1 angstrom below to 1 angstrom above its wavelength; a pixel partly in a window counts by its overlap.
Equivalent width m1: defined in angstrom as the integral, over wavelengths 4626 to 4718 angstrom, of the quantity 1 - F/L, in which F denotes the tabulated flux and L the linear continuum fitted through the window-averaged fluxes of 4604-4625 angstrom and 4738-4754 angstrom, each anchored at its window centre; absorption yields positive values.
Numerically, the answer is 1.0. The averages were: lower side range 7.33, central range 7.2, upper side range 7.21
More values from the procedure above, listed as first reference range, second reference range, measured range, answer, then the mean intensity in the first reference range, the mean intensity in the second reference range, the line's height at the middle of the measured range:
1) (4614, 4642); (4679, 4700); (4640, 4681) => 0.5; 7.3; 7.31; 7.3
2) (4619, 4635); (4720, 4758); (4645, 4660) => 0.5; 7.43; 7.17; 7.37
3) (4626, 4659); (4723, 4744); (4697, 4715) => 0.6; 7.18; 7.12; 7.14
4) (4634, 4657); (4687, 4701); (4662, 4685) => -0.3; 7.03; 7.28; 7.17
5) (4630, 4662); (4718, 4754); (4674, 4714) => 0.3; 7.19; 7.22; 7.21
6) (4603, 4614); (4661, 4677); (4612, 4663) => 0.2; 7.29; 7.28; 7.29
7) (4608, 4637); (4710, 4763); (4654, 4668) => 0.1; 7.39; 7.18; 7.32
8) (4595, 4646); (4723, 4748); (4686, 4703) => 0.0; 7.23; 7.16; 7.18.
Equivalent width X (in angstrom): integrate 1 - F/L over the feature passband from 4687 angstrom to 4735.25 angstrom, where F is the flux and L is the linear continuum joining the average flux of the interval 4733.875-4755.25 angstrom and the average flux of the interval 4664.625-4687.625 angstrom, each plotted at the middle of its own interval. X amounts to 0.2 angstrom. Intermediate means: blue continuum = 7.26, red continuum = 7.14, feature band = 7.17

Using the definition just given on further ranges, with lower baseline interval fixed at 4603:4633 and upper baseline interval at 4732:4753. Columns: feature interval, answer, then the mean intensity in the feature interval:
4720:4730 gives -0.21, 7.34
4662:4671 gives 0.32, 7.02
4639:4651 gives 0.53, 6.99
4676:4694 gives -0.16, 7.32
